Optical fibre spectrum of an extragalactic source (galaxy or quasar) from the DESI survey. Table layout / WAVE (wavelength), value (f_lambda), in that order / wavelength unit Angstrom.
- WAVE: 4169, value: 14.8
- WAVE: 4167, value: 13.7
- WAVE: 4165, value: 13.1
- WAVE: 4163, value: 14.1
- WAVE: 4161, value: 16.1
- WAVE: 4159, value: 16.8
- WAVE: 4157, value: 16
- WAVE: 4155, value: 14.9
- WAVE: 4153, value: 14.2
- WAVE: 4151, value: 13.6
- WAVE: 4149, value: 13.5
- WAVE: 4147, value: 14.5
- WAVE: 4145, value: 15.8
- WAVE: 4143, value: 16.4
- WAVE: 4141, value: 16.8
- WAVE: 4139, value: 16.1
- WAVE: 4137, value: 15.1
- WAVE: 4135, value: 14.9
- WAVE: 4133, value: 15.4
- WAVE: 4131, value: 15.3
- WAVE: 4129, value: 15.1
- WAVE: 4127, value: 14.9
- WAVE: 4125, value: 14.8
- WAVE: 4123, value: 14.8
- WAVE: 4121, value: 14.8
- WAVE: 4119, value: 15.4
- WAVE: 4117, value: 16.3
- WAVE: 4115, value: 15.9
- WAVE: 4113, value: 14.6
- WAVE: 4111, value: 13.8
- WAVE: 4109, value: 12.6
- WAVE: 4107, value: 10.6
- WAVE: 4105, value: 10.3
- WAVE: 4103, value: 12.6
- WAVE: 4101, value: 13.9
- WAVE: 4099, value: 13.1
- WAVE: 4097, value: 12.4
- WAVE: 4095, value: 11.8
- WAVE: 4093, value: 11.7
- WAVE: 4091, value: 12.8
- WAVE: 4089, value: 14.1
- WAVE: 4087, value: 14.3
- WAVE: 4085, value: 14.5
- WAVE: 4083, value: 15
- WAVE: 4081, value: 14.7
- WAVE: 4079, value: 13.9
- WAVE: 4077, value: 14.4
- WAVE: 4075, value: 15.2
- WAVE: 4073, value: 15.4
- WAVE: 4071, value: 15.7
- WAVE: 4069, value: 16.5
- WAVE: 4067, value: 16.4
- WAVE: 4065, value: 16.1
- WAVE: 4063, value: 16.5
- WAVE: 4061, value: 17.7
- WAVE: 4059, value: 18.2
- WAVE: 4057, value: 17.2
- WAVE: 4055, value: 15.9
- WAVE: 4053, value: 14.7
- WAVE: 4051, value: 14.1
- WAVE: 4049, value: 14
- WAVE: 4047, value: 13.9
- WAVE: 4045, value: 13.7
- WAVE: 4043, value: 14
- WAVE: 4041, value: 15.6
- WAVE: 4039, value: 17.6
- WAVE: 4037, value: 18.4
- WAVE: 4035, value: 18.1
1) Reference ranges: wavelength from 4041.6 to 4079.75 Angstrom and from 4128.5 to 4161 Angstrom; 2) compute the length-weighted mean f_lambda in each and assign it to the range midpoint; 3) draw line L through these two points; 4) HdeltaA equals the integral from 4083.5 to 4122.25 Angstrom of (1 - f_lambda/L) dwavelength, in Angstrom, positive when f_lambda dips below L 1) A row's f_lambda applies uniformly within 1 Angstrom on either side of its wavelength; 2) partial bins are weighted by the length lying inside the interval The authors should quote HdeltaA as 4.80 Angstrom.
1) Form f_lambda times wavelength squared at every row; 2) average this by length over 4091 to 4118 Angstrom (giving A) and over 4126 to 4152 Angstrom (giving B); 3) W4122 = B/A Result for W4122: 1.2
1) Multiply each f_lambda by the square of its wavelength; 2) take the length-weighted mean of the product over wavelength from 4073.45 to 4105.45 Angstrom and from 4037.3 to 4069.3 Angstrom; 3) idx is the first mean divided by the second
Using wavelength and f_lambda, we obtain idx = 0.87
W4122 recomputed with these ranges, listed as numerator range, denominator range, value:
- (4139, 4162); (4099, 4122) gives 1.14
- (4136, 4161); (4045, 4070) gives 1.01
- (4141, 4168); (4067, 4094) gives 1.06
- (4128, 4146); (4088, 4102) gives 1.25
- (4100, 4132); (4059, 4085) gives 0.92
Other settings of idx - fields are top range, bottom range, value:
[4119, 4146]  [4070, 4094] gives 1.10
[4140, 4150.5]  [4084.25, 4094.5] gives 1.18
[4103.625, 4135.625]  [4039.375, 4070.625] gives 0.94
